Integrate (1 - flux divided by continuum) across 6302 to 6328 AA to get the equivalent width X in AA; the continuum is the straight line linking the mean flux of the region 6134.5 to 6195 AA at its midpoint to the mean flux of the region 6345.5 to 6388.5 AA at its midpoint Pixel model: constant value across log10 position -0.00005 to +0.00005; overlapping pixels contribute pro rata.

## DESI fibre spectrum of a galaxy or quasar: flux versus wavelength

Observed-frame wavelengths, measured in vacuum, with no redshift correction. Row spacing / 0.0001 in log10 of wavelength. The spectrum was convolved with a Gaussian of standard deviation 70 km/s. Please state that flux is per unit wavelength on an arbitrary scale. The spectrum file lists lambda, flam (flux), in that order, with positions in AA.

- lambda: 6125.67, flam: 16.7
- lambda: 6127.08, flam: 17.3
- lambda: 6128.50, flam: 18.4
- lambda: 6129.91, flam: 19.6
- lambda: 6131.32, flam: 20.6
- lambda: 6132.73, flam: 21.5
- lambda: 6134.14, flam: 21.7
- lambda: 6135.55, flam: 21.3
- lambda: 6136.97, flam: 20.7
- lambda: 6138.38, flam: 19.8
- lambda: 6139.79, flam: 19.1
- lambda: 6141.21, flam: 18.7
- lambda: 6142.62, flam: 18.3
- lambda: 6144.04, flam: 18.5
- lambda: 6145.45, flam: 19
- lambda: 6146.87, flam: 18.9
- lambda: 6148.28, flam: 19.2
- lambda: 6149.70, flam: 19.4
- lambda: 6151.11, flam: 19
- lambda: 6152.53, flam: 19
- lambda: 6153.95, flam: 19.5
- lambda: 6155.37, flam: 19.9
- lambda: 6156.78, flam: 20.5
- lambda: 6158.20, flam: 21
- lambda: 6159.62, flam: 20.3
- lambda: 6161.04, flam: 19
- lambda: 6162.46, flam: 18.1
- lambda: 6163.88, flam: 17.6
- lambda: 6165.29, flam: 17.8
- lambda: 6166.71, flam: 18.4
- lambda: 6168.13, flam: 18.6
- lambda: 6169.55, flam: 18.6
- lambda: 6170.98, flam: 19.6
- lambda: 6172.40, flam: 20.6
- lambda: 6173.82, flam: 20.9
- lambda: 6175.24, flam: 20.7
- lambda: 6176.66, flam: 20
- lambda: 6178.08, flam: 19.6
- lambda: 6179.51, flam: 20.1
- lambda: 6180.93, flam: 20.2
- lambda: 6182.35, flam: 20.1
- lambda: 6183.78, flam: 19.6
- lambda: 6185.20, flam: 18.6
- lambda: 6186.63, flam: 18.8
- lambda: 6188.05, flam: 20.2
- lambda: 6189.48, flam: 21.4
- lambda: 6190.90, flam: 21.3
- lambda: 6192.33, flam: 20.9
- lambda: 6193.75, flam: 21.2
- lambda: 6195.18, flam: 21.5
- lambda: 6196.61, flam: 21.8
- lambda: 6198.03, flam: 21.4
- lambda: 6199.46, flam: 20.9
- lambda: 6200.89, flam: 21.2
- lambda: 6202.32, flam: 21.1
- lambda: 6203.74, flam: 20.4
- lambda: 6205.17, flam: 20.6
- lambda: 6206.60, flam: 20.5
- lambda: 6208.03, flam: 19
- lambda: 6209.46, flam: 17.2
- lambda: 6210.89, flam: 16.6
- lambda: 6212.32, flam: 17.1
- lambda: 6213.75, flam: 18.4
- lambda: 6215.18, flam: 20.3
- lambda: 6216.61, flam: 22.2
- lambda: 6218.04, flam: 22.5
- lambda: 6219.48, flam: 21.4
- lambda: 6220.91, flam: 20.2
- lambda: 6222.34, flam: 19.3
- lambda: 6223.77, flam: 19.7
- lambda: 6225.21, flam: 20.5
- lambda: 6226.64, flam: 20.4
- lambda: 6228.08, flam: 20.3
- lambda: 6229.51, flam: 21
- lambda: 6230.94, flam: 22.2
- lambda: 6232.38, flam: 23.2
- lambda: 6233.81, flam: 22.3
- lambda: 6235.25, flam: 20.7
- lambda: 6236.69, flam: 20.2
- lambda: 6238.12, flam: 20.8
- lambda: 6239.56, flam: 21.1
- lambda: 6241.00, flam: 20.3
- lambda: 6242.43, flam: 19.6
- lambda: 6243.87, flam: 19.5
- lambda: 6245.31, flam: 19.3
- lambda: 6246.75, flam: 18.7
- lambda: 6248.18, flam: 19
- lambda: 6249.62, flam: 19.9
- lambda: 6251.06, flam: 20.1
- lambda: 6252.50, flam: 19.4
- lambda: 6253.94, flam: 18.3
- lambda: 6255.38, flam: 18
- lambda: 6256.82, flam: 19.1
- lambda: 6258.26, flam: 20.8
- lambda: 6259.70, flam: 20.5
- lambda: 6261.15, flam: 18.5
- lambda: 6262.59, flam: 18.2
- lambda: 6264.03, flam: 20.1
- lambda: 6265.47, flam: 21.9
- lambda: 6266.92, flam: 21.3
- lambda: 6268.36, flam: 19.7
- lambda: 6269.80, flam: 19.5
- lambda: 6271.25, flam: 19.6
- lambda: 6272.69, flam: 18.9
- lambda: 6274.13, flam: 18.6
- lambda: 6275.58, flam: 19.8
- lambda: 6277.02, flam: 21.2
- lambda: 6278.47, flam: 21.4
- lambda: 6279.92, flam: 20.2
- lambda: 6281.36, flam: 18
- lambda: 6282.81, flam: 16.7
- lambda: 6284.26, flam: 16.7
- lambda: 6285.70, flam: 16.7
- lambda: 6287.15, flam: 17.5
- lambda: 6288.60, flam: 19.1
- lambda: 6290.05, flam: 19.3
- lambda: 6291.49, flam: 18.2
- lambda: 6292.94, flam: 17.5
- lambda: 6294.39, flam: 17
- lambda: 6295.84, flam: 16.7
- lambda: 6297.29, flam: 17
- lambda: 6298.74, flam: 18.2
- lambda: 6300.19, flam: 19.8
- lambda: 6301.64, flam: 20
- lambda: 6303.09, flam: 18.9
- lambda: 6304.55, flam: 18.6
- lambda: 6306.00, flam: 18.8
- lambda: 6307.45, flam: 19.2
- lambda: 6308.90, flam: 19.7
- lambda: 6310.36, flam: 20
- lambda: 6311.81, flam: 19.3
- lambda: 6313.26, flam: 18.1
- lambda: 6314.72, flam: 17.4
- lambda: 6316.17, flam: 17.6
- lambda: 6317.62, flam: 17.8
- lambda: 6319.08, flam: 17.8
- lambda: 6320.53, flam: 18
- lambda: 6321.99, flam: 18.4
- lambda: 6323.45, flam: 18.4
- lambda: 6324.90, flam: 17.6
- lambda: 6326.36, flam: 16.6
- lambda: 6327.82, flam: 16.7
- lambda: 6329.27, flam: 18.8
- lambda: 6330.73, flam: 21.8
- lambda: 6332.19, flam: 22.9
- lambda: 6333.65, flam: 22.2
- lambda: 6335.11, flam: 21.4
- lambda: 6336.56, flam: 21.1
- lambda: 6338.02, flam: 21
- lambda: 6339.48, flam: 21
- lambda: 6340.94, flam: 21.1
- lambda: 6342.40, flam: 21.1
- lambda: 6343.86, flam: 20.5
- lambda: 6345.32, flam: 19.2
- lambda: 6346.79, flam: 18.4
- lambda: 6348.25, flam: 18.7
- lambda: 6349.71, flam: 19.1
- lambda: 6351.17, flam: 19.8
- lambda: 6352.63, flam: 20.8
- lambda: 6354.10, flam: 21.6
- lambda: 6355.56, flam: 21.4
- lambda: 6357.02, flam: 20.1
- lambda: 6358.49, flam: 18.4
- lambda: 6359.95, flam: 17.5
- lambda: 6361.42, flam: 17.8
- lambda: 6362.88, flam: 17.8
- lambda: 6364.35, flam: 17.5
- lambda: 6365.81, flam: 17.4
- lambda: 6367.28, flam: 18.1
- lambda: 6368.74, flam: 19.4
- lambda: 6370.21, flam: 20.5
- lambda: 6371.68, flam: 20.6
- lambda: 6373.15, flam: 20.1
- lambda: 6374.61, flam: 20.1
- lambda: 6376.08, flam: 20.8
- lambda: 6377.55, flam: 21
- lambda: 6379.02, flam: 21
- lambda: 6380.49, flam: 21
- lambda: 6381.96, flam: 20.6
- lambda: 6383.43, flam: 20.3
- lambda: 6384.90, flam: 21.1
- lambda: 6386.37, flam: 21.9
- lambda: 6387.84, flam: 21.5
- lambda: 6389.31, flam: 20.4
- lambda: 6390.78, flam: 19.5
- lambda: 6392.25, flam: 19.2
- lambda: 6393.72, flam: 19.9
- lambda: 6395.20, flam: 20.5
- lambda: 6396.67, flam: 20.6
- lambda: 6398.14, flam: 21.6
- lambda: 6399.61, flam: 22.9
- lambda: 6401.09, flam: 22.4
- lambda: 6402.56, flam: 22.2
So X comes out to 1.9 AA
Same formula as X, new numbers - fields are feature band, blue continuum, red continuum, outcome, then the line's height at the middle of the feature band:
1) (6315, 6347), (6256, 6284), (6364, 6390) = 0.74 AA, 20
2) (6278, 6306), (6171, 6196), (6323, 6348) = 2.52 AA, 20.1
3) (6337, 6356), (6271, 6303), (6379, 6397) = -0.53 AA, 19.7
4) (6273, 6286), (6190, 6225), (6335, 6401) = 0.86 AA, 20.2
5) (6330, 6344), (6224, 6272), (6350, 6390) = -1.03 AA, 20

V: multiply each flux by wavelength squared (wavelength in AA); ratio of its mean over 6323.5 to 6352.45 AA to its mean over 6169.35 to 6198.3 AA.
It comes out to 1.03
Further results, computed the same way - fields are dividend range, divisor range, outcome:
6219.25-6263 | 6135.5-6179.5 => 1.06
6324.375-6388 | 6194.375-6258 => 1.03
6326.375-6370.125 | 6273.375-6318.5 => 1.08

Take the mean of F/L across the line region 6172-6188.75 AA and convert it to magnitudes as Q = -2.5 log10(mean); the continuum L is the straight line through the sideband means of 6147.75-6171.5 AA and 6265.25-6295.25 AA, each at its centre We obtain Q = -0.05 mag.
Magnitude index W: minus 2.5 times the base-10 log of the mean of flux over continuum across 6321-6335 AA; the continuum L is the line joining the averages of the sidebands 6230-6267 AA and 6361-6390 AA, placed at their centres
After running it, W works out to 0.038 mag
